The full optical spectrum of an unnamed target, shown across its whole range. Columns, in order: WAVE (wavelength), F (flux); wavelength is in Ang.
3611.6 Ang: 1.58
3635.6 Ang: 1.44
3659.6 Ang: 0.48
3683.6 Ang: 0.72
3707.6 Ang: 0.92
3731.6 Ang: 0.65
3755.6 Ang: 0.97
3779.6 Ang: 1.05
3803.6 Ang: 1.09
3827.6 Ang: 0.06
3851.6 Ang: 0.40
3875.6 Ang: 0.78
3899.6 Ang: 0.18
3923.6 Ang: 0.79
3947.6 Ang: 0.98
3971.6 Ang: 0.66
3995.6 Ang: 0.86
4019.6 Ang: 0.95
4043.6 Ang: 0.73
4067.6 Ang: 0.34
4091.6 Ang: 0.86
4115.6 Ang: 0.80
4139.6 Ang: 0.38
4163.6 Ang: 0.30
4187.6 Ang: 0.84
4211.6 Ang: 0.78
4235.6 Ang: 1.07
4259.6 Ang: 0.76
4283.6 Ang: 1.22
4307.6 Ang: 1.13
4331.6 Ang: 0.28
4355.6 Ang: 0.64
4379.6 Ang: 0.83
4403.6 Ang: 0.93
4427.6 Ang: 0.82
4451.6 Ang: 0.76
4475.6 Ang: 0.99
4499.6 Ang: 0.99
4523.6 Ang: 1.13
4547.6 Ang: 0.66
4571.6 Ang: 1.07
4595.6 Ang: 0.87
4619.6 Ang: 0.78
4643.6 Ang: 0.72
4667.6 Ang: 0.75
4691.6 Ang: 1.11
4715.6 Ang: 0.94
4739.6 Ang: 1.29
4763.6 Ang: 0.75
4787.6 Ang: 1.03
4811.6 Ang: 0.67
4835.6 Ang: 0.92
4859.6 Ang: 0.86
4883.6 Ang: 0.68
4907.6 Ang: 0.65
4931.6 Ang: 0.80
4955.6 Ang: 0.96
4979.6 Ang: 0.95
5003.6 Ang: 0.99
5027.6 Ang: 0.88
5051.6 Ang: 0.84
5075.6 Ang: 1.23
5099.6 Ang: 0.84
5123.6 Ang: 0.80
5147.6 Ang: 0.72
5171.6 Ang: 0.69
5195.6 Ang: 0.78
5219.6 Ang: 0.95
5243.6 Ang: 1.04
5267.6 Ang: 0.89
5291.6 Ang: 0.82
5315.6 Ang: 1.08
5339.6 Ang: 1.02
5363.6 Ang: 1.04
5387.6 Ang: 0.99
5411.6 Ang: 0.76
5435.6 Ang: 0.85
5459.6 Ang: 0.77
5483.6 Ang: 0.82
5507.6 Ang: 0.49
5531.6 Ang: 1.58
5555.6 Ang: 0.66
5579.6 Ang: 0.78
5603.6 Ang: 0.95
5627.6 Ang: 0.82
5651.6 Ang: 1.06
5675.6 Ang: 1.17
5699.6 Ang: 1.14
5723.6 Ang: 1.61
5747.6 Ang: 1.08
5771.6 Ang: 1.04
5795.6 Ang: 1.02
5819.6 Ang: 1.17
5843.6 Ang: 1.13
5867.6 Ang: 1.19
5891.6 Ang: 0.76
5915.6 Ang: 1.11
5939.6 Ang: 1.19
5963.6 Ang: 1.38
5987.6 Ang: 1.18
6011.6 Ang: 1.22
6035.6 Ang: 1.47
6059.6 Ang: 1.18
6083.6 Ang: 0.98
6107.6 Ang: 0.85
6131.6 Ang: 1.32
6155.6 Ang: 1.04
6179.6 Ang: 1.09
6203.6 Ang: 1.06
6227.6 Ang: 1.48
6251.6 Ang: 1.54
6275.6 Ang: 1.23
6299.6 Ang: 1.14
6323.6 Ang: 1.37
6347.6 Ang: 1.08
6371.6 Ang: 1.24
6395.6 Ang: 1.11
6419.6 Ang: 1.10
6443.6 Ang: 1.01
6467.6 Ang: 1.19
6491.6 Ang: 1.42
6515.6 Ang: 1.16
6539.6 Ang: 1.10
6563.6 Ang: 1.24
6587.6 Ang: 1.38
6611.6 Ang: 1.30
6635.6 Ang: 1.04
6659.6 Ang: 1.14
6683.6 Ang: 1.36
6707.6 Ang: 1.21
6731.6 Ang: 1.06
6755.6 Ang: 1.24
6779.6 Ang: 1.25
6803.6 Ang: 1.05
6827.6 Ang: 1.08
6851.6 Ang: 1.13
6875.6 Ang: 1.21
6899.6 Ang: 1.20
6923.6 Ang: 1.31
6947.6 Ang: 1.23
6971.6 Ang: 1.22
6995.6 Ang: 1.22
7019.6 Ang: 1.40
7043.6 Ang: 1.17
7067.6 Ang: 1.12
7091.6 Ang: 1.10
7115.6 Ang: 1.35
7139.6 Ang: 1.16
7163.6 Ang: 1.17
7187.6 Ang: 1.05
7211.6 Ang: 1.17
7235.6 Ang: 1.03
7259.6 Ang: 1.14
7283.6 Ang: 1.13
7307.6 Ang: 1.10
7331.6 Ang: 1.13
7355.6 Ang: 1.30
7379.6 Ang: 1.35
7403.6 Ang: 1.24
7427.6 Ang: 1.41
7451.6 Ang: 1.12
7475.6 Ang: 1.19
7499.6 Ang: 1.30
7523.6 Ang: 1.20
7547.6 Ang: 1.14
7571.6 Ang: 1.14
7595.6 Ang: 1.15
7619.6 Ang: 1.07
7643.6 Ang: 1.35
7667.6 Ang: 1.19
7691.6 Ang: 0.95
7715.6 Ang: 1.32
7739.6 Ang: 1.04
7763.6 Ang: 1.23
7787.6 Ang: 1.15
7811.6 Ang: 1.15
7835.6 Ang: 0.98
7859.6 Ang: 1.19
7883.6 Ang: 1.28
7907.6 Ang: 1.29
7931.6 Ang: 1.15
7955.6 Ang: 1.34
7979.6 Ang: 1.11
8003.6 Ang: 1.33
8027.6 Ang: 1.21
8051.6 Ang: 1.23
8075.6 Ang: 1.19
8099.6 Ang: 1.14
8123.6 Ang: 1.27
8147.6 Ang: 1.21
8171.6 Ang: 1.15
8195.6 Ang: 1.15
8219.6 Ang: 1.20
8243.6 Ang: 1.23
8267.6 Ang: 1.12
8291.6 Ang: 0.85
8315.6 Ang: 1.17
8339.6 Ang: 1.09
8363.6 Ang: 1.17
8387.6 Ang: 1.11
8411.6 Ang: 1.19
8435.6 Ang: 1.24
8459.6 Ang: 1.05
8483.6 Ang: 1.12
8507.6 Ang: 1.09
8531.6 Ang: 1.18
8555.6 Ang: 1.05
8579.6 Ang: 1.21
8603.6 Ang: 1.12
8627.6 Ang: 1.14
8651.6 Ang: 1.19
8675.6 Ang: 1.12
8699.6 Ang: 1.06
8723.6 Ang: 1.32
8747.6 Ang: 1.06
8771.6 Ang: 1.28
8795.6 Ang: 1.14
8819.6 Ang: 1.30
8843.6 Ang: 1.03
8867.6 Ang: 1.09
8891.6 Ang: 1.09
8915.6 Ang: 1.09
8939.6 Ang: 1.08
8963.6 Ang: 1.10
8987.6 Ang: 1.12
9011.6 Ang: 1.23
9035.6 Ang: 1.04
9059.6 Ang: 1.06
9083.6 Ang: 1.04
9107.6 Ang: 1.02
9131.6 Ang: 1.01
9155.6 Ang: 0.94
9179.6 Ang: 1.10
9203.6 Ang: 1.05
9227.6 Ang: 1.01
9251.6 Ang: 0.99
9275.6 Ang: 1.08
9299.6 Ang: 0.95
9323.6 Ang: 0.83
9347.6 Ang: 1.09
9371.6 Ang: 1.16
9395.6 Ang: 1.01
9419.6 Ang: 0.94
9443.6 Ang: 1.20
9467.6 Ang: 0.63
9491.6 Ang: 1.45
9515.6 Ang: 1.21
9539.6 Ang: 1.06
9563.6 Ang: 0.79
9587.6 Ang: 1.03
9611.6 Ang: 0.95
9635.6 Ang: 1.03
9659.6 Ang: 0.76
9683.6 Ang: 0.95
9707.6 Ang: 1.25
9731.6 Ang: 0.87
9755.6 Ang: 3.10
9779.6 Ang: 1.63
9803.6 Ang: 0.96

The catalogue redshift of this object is 0.49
